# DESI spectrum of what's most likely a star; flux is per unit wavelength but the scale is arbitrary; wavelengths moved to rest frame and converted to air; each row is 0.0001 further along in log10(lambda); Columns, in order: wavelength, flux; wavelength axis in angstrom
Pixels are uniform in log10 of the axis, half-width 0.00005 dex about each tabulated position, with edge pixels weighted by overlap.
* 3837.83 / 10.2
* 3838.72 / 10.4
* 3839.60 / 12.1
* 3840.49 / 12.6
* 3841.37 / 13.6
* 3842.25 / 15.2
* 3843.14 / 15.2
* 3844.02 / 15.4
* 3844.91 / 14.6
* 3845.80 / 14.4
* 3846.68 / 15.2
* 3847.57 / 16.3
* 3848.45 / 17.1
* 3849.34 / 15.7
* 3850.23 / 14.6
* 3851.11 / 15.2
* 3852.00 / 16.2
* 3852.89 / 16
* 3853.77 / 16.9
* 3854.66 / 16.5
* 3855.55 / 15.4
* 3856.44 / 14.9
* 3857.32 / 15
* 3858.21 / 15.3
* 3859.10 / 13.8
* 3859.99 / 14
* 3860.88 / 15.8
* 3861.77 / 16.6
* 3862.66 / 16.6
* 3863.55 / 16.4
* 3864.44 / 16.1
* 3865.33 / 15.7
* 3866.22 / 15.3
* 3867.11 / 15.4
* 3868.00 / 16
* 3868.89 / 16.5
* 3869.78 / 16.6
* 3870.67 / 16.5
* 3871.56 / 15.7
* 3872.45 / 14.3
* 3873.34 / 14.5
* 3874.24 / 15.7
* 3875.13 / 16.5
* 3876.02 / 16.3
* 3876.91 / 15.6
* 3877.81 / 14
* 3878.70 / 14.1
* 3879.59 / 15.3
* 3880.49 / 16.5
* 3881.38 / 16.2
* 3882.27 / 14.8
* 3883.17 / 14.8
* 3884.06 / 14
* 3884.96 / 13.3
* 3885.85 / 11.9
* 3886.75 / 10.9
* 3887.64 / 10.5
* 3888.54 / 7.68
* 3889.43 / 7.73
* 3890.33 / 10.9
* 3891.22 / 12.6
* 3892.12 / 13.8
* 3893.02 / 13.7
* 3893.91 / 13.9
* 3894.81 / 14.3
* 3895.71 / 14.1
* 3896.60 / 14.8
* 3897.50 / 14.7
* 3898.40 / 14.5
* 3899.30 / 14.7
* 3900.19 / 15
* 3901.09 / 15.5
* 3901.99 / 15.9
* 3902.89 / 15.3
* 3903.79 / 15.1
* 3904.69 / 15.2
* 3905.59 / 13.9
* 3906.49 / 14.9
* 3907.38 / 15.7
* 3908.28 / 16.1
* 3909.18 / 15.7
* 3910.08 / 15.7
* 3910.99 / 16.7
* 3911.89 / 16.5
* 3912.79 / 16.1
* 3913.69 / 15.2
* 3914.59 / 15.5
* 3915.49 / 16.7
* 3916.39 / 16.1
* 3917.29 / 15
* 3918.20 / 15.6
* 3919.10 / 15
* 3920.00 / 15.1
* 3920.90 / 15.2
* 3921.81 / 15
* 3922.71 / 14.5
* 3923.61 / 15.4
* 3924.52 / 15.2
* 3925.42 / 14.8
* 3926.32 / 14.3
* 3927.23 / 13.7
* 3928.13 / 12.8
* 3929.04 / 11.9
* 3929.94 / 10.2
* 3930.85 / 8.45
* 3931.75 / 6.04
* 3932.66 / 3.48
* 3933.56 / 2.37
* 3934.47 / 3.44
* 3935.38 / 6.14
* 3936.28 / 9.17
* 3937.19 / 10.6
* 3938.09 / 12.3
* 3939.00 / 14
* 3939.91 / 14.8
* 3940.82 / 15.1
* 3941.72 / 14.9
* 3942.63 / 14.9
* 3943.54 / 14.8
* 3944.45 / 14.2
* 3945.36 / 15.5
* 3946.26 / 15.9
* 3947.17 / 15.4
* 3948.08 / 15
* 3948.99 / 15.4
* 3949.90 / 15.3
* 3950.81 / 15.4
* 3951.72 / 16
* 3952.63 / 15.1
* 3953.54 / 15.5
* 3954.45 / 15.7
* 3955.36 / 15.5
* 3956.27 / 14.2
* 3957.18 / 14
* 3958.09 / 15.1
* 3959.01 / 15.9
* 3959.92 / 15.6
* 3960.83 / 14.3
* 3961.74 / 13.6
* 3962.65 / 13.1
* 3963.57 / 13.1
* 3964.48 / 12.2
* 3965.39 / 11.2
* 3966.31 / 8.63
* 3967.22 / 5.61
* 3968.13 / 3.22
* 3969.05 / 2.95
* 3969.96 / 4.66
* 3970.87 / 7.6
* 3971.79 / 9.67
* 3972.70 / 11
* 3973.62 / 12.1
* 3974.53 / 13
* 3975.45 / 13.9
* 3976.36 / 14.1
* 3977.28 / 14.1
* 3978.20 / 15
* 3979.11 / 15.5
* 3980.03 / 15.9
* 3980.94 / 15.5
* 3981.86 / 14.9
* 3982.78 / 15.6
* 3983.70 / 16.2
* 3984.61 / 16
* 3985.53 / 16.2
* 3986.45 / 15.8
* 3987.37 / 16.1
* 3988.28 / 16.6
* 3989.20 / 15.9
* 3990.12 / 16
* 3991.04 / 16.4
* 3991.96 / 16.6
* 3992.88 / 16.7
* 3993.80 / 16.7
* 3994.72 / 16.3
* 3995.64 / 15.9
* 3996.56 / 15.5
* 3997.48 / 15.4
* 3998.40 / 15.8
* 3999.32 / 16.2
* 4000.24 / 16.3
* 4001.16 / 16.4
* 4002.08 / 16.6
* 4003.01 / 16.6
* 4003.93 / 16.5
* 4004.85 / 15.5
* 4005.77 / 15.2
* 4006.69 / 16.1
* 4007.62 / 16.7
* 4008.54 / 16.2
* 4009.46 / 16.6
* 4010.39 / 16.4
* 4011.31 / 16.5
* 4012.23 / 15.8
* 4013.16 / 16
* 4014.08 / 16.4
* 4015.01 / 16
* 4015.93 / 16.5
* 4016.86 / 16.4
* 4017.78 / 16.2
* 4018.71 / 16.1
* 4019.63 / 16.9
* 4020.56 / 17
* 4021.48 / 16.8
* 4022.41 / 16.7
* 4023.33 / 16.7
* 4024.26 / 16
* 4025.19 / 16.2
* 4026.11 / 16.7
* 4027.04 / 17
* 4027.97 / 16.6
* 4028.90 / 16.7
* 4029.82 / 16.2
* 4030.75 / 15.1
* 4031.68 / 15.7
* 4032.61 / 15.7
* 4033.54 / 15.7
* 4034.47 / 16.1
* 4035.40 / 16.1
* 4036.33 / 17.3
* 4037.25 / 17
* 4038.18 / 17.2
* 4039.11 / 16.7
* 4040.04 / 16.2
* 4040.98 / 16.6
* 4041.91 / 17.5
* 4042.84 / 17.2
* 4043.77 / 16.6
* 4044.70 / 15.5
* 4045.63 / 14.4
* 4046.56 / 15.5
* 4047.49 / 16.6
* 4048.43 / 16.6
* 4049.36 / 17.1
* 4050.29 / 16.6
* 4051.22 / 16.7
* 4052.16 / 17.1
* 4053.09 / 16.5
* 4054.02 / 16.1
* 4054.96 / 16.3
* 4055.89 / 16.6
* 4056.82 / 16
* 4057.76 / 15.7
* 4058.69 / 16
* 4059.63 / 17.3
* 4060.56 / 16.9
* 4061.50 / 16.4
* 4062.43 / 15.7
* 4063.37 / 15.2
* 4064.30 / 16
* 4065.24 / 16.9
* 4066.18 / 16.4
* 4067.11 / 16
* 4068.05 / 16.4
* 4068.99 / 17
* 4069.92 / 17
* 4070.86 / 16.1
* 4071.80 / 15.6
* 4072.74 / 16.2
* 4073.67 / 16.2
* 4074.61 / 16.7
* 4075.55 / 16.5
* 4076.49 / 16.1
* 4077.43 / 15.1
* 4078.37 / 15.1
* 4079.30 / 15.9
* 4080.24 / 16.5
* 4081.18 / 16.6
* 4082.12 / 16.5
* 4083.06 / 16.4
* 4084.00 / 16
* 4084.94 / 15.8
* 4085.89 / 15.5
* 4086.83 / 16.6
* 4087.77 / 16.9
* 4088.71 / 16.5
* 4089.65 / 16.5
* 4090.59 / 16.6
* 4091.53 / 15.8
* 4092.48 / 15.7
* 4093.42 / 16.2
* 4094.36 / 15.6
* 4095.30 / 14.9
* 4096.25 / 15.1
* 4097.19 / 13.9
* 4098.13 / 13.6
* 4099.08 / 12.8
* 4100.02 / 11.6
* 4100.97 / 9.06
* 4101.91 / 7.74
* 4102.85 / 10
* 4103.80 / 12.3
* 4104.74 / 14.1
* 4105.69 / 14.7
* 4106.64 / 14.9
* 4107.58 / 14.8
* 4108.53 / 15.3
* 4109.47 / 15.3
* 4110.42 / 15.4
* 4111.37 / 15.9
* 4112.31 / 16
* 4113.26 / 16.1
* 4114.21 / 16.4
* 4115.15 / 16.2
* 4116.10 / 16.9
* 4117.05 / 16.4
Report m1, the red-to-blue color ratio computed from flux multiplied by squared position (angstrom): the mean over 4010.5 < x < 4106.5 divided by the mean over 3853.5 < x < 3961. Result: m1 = 1.2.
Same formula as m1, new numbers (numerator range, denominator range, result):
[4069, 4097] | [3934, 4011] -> 1.21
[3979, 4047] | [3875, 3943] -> 1.27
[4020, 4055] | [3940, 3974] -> 1.33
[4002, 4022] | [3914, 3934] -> 1.33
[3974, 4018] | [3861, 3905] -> 1.16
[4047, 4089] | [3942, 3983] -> 1.30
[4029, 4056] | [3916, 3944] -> 1.41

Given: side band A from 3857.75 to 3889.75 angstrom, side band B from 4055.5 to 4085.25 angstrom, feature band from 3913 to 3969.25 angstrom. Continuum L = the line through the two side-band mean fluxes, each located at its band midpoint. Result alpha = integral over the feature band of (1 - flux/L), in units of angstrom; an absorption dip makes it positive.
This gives 8.2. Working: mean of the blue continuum 14.7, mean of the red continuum 16.2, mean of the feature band 13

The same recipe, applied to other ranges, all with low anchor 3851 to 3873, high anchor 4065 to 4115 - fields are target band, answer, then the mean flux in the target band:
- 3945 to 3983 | 5.9 angstrom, 13.1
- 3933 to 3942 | 3.2 angstrom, 10.1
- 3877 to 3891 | 2.5 angstrom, 12.9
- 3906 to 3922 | -0.1 angstrom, 15.7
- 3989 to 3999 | -0.4 angstrom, 16.1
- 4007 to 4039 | -2.1 angstrom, 16.4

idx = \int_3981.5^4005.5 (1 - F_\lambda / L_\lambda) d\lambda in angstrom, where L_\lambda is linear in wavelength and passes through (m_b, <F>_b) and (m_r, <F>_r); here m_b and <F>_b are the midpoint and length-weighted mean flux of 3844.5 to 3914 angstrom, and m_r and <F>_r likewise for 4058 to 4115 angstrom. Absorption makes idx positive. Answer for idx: -1.5 angstrom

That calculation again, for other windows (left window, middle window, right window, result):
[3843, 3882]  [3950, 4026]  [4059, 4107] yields 3.46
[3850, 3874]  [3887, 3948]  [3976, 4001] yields 8.89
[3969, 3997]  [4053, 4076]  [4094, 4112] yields -4.20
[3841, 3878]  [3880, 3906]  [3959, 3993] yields 2.06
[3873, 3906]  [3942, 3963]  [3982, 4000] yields 0.36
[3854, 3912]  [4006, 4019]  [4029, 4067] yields -0.23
